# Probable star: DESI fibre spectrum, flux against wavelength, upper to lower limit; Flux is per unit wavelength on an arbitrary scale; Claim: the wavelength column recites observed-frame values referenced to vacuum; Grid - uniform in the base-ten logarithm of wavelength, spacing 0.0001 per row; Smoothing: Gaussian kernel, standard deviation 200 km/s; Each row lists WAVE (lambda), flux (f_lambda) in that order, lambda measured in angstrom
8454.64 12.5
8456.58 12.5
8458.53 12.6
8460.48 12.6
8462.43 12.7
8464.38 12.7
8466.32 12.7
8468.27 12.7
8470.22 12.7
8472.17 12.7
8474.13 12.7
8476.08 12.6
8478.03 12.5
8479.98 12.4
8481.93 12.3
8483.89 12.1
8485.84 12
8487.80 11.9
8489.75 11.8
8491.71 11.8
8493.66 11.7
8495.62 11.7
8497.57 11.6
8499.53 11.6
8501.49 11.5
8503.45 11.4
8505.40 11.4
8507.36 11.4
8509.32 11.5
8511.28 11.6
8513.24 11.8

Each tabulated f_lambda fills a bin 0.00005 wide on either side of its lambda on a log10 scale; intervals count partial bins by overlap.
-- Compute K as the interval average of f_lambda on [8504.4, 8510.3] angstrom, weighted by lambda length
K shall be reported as 11.4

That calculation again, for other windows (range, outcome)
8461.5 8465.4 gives 12.7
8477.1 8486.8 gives 12.3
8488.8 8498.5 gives 11.7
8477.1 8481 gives 12.5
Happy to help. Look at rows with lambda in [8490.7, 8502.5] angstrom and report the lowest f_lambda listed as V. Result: 11.5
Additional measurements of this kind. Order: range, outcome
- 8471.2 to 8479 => 12.5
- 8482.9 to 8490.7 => 11.8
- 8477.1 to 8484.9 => 12.1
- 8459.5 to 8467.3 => 12.6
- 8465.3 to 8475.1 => 12.7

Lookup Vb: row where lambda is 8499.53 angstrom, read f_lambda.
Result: 11.6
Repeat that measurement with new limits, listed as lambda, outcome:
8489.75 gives 11.8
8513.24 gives 11.8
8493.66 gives 11.7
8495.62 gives 11.7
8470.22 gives 12.7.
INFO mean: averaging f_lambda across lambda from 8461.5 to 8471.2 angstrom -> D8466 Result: 12.7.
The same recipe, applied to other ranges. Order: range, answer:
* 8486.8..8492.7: 11.8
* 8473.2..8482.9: 12.5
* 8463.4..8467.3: 12.7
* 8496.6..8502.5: 11.6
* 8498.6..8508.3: 11.5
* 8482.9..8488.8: 12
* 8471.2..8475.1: 12.7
